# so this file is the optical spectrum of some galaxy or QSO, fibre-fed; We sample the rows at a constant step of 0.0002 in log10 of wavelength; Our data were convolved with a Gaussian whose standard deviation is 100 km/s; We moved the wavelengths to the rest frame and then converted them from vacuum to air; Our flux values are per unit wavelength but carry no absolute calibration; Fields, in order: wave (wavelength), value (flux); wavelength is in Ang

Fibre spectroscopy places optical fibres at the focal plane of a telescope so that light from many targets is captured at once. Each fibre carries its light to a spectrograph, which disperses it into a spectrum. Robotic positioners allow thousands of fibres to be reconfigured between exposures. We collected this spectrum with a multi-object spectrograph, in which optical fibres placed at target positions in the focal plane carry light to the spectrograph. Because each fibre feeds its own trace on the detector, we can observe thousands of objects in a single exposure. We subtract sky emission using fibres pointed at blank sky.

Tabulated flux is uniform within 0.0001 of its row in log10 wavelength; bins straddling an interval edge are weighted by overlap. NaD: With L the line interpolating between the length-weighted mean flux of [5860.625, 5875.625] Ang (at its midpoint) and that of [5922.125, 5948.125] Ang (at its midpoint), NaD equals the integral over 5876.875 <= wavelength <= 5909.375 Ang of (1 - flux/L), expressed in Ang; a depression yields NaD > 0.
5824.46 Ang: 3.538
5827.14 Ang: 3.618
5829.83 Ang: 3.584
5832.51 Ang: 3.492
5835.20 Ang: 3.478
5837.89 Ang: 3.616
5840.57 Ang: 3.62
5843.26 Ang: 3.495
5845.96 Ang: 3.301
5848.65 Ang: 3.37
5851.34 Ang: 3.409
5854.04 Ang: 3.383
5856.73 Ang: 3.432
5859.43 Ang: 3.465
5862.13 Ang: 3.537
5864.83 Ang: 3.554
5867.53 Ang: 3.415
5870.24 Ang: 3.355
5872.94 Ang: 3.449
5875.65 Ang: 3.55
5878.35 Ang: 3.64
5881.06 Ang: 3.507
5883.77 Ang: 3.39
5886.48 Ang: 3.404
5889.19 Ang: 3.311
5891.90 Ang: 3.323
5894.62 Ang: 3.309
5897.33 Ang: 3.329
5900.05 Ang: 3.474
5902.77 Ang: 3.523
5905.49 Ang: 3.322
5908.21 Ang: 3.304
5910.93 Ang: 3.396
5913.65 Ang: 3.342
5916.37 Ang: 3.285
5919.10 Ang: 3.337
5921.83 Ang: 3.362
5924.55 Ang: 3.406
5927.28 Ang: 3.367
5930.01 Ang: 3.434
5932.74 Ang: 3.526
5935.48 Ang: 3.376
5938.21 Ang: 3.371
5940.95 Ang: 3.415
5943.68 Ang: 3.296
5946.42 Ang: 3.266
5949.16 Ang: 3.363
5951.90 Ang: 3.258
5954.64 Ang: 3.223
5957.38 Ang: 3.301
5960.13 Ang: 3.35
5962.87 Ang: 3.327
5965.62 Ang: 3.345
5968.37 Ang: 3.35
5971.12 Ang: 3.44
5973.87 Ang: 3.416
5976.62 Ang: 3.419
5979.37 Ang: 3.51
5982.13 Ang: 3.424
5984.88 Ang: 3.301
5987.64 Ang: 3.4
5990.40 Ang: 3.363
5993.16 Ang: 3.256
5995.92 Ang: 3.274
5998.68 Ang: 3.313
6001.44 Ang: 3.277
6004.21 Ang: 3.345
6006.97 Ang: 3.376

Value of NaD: 0.3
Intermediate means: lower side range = 3.47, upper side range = 3.38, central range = 3.4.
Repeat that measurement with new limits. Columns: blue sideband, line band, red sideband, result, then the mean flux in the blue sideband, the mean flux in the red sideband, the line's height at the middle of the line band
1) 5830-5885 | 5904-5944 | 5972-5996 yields 0.6 Ang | 3.48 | 3.38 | 3.43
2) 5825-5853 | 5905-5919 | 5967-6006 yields 0.4 Ang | 3.5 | 3.36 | 3.43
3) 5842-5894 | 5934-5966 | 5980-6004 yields 0.4 Ang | 3.43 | 3.33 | 3.37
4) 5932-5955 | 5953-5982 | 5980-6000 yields -0.2 Ang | 3.34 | 3.34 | 3.34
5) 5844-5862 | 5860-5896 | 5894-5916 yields -0.5 Ang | 3.41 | 3.37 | 3.39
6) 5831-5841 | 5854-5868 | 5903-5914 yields 0.0 Ang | 3.55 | 3.36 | 3.48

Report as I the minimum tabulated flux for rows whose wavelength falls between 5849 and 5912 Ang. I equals 3.304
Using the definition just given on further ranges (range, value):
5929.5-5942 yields 3.371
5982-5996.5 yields 3.256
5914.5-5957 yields 3.223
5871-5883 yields 3.449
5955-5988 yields 3.301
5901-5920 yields 3.285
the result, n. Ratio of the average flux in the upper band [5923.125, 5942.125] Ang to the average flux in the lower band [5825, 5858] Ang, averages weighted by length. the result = 0.98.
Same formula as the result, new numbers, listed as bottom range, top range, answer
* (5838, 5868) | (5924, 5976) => 0.97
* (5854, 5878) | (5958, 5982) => 0.98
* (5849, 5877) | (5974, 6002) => 0.97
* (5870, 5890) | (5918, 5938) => 0.98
